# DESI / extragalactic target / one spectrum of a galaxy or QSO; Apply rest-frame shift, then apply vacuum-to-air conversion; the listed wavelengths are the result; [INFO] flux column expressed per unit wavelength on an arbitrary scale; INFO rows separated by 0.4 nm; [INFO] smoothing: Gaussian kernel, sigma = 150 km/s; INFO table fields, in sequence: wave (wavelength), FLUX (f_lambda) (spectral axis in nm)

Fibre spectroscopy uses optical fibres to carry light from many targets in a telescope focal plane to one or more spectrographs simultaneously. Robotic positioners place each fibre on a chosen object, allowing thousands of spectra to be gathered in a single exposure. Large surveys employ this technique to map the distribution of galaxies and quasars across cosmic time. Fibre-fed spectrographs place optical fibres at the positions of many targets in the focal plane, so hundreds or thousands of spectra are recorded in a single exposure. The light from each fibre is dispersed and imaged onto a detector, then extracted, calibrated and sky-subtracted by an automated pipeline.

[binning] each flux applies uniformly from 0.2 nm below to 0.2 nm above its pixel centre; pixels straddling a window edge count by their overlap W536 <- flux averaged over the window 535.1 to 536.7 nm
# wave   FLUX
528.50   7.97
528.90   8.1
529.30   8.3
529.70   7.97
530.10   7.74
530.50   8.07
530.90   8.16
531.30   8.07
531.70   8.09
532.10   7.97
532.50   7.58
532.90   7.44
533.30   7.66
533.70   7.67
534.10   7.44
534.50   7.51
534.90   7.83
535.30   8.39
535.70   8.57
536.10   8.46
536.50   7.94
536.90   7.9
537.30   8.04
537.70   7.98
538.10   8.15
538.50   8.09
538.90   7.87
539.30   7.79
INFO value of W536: 8.34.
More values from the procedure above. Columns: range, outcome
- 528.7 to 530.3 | 8.03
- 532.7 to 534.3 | 7.55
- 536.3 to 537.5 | 7.96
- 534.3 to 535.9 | 8.07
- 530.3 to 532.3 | 8.07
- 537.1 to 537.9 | 8.01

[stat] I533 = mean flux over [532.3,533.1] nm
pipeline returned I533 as 7.51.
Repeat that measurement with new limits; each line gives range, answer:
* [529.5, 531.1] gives 7.99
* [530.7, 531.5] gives 8.11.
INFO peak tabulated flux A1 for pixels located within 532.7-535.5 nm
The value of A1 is 8.39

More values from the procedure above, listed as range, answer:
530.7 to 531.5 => 8.16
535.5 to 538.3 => 8.57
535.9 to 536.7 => 8.46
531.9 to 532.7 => 7.97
